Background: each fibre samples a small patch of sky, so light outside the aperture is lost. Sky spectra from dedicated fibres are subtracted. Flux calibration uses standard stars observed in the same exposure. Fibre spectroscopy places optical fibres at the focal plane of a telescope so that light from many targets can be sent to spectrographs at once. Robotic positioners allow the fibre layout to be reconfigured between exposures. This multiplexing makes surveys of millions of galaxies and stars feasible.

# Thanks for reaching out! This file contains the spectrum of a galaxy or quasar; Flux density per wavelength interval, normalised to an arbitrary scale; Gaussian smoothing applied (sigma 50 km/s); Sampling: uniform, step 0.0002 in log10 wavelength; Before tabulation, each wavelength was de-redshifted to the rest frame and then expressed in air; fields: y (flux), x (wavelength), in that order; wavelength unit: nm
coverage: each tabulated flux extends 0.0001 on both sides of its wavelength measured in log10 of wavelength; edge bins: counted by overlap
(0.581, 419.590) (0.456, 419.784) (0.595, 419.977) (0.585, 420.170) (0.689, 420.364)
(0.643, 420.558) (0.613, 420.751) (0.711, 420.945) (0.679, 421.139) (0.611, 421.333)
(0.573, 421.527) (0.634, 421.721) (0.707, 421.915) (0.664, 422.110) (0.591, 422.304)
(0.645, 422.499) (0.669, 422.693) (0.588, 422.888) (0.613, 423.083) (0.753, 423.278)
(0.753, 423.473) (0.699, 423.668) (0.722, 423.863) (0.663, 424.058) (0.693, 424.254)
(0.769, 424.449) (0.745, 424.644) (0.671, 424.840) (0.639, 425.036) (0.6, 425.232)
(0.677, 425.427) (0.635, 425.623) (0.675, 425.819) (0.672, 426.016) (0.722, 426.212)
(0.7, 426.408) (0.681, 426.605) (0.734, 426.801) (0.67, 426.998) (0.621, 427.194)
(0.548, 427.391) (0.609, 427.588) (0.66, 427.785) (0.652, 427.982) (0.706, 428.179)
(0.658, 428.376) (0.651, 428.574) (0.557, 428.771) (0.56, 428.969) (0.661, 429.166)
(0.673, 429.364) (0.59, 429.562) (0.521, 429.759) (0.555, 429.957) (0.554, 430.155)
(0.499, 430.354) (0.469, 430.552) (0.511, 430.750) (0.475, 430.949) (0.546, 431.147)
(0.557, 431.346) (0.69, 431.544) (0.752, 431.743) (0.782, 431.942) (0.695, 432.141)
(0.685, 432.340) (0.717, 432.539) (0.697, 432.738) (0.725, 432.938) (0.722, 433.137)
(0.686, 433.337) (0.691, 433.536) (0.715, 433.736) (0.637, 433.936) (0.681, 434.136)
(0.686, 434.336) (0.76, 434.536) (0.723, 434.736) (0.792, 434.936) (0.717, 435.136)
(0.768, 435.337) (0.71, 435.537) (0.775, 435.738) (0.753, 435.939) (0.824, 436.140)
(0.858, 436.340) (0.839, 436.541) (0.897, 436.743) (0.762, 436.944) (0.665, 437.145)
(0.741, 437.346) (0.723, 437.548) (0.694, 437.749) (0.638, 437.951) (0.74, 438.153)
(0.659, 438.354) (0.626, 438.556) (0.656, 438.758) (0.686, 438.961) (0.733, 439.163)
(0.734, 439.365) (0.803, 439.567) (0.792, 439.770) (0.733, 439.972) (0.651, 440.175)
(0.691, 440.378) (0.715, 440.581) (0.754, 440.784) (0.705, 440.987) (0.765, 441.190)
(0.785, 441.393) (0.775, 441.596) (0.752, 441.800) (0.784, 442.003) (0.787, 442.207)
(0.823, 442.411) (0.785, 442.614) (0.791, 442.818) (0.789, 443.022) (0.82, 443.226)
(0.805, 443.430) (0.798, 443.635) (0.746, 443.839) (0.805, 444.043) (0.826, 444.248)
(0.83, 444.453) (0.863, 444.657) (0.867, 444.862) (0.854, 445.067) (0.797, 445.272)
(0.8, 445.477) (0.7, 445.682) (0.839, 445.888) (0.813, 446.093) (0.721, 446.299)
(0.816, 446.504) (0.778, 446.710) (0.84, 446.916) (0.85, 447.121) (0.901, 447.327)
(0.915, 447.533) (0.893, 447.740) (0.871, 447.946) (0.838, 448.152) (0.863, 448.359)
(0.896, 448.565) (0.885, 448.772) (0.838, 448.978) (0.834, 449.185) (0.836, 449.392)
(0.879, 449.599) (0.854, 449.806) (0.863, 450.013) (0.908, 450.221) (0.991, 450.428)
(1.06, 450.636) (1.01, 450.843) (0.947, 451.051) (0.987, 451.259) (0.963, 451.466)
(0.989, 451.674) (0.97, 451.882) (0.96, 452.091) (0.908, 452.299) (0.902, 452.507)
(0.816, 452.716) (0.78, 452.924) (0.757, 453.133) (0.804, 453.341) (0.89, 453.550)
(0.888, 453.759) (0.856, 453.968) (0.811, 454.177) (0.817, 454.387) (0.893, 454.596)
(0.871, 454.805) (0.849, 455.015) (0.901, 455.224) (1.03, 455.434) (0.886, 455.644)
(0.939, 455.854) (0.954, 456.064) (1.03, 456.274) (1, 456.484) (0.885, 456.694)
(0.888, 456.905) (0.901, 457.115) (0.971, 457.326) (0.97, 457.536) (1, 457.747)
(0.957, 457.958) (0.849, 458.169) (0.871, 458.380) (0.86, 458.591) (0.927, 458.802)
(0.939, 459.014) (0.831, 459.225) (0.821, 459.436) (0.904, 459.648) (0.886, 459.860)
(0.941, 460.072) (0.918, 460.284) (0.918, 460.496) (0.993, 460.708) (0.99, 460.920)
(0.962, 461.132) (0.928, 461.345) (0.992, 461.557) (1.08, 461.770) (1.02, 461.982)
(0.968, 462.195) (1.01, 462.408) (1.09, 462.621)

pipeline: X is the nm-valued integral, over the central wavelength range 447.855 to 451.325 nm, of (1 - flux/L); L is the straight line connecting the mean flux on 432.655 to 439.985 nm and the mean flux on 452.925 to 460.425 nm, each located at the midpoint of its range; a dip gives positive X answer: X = -0.26 nm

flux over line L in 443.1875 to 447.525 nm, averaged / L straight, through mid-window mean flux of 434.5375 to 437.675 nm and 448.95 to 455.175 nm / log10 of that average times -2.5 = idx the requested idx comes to 0.03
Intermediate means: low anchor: 0.769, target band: 0.815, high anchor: 0.892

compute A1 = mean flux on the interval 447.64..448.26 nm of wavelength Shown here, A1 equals 0.867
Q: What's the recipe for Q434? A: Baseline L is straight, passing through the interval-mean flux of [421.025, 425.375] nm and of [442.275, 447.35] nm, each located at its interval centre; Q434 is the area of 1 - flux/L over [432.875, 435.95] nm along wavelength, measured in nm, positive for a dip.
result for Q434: 0.09 nm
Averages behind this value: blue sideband 0.668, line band 0.72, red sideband 0.809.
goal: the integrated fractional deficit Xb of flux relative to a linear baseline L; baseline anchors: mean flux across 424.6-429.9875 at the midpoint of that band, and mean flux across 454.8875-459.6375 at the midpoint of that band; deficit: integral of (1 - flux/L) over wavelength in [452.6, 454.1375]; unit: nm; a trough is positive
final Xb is 0.10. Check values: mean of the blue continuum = 0.644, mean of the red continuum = 0.92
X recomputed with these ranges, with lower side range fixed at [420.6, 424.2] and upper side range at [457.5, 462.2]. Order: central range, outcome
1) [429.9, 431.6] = 0.44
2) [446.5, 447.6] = -0.01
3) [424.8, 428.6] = 0.18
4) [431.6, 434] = 0.09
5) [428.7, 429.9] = 0.20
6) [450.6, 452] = -0.18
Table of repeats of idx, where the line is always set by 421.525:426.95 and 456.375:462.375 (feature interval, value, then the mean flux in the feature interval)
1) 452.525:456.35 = 0.029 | 0.876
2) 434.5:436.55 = -0.018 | 0.772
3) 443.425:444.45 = 0.032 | 0.798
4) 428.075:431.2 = 0.238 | 0.575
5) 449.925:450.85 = -0.111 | 0.963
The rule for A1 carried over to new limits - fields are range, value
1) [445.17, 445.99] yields 0.784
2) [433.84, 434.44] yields 0.669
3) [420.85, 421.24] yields 0.694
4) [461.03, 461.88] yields 0.991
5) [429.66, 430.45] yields 0.532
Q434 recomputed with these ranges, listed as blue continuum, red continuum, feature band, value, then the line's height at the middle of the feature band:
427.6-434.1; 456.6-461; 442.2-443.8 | -0.09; 0.756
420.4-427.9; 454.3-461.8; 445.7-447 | 0.06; 0.835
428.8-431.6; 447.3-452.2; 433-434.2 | -0.13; 0.621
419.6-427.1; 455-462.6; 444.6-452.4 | -0.17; 0.86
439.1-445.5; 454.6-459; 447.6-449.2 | -0.05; 0.842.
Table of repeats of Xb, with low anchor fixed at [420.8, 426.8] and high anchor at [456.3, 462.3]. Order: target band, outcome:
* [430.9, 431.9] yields 0.149 nm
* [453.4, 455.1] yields 0.077 nm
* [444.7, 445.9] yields 0.032 nm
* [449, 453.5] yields -0.145 nm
